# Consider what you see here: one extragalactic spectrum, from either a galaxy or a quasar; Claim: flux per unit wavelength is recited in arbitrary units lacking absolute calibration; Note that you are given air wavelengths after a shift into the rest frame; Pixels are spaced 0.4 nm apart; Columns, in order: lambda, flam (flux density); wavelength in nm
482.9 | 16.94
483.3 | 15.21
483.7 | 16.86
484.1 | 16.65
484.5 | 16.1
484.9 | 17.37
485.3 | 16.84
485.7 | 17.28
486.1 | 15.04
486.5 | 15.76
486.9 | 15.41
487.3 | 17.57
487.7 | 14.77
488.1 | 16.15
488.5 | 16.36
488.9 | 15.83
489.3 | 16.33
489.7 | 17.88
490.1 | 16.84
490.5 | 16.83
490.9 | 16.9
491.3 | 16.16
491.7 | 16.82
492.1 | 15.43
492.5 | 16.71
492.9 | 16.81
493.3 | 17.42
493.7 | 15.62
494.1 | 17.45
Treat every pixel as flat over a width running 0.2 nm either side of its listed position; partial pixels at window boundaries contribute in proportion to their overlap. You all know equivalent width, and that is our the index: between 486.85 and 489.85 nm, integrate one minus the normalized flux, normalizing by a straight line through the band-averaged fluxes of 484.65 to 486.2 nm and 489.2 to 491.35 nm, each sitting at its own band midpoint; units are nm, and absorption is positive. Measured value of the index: 0.09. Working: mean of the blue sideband 16.7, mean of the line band 16.3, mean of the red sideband 16.9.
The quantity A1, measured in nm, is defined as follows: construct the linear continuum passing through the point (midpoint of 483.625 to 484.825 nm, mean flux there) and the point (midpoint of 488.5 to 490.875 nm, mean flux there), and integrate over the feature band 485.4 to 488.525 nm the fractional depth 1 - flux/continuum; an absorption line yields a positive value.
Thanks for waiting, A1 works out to 0.11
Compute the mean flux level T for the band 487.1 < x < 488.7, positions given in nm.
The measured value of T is 16.2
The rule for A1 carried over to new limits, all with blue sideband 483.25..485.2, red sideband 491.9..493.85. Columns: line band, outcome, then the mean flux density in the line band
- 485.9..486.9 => 0.07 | 15.4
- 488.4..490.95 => -0.04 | 16.7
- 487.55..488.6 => 0.05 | 15.8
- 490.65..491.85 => -0.01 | 16.6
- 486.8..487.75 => 0.02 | 16.2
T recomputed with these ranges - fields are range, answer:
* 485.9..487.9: 15.7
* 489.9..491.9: 16.7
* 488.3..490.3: 16.6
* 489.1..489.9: 17.1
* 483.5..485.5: 16.8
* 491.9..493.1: 16.3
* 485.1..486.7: 16.2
